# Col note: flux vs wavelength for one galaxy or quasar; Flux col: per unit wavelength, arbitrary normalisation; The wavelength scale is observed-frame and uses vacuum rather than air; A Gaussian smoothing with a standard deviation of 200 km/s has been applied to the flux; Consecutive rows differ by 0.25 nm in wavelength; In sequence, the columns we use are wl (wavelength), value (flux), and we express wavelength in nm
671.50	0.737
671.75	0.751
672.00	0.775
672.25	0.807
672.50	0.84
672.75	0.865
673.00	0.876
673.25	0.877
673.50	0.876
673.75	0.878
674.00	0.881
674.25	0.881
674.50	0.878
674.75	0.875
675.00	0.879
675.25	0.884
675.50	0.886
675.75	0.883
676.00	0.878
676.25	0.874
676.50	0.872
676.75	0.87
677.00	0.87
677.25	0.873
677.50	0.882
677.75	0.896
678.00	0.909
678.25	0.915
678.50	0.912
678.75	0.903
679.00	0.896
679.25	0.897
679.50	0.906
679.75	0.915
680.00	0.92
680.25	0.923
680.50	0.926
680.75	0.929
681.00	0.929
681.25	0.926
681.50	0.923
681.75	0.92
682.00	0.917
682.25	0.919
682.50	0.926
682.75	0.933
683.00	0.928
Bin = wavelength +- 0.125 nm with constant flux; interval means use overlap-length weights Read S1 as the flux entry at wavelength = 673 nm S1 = 0.876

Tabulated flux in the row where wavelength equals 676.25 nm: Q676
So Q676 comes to 0.874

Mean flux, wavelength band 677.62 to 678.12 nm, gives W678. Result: 0.902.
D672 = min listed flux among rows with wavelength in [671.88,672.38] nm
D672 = 0.775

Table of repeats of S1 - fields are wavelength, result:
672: 0.775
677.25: 0.873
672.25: 0.807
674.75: 0.875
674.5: 0.878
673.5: 0.876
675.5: 0.886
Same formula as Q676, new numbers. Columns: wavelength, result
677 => 0.87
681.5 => 0.923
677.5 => 0.882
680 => 0.92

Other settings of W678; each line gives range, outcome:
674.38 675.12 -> 0.877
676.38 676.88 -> 0.871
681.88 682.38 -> 0.918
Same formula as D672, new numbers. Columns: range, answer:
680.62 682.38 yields 0.917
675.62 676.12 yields 0.878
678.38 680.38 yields 0.896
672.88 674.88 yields 0.875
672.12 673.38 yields 0.807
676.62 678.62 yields 0.87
